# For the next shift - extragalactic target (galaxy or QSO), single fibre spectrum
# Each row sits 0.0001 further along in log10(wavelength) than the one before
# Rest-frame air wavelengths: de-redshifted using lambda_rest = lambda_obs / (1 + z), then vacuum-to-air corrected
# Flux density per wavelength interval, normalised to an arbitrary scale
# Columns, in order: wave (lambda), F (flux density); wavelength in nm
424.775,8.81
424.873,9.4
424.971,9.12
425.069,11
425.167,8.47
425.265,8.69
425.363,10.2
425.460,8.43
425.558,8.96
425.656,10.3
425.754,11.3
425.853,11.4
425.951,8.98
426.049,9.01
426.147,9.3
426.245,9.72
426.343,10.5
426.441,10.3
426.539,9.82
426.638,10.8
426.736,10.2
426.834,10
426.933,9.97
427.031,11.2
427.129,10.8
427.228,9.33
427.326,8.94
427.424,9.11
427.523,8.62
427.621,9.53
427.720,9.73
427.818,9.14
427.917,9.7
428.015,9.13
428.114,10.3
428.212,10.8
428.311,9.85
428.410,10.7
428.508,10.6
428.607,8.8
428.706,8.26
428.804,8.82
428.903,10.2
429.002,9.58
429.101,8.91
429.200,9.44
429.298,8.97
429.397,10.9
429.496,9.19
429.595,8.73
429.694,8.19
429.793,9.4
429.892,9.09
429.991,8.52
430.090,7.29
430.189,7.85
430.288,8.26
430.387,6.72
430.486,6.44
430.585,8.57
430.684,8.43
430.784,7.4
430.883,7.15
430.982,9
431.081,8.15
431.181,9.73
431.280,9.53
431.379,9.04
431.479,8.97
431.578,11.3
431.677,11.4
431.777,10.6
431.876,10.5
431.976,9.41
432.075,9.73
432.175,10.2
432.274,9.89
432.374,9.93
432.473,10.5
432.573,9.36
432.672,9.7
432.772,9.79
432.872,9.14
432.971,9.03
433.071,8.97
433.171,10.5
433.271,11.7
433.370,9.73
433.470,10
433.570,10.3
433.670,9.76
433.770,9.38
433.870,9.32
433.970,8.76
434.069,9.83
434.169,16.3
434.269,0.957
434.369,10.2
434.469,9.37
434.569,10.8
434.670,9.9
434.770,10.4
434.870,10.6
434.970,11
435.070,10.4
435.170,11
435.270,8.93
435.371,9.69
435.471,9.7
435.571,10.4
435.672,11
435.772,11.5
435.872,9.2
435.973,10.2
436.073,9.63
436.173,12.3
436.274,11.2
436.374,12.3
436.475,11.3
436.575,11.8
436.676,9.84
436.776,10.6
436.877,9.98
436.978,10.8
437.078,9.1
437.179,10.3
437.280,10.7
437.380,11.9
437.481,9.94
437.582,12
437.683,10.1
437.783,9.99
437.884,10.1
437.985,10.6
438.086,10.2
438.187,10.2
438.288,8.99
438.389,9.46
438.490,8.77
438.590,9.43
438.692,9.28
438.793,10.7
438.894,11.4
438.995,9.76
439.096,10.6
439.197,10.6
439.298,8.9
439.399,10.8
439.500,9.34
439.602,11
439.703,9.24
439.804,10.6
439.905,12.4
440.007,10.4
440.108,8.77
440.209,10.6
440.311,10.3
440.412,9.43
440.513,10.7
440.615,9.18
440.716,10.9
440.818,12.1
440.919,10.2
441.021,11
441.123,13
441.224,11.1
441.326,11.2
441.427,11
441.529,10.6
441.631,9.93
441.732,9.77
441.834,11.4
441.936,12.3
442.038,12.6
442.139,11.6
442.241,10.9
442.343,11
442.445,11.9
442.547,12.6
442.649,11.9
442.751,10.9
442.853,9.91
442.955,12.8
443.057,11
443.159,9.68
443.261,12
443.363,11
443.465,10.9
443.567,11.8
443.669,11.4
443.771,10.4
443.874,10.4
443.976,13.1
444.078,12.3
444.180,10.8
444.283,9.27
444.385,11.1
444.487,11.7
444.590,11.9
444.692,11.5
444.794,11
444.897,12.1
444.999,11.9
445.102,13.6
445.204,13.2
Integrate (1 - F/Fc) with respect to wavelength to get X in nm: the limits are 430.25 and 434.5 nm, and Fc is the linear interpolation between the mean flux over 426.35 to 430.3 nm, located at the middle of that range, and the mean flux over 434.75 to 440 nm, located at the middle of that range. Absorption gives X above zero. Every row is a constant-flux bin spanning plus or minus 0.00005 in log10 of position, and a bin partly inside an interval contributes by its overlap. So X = 0.22 nm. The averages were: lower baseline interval 9.5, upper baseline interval 10.4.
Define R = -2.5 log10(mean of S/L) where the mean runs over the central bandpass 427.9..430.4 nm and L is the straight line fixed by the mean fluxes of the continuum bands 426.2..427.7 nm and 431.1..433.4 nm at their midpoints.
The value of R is 0.083 mag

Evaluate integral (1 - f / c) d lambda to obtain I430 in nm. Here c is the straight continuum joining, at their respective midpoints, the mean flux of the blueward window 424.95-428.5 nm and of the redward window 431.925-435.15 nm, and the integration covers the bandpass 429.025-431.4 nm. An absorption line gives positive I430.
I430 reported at 0.31 nm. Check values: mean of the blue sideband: 9.83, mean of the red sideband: 9.85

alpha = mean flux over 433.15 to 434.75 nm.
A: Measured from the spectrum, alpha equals 9.8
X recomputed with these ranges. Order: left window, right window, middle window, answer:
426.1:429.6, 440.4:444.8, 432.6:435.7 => 0.14 nm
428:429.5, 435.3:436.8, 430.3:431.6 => 0.20 nm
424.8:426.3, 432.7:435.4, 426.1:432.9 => 0.22 nm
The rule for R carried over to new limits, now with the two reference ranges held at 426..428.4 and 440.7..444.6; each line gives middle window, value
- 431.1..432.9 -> 0.04 mag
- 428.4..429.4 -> 0.06 mag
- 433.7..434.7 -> 0.11 mag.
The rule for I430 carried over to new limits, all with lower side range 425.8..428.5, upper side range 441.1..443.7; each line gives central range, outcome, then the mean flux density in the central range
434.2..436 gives 0.14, 9.8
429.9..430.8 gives 0.21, 7.79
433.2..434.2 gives 0.01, 10.4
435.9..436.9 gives -0.01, 10.9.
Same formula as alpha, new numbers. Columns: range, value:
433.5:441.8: 10.3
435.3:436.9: 10.7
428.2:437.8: 9.75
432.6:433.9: 9.79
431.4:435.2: 9.95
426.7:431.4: 9.13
